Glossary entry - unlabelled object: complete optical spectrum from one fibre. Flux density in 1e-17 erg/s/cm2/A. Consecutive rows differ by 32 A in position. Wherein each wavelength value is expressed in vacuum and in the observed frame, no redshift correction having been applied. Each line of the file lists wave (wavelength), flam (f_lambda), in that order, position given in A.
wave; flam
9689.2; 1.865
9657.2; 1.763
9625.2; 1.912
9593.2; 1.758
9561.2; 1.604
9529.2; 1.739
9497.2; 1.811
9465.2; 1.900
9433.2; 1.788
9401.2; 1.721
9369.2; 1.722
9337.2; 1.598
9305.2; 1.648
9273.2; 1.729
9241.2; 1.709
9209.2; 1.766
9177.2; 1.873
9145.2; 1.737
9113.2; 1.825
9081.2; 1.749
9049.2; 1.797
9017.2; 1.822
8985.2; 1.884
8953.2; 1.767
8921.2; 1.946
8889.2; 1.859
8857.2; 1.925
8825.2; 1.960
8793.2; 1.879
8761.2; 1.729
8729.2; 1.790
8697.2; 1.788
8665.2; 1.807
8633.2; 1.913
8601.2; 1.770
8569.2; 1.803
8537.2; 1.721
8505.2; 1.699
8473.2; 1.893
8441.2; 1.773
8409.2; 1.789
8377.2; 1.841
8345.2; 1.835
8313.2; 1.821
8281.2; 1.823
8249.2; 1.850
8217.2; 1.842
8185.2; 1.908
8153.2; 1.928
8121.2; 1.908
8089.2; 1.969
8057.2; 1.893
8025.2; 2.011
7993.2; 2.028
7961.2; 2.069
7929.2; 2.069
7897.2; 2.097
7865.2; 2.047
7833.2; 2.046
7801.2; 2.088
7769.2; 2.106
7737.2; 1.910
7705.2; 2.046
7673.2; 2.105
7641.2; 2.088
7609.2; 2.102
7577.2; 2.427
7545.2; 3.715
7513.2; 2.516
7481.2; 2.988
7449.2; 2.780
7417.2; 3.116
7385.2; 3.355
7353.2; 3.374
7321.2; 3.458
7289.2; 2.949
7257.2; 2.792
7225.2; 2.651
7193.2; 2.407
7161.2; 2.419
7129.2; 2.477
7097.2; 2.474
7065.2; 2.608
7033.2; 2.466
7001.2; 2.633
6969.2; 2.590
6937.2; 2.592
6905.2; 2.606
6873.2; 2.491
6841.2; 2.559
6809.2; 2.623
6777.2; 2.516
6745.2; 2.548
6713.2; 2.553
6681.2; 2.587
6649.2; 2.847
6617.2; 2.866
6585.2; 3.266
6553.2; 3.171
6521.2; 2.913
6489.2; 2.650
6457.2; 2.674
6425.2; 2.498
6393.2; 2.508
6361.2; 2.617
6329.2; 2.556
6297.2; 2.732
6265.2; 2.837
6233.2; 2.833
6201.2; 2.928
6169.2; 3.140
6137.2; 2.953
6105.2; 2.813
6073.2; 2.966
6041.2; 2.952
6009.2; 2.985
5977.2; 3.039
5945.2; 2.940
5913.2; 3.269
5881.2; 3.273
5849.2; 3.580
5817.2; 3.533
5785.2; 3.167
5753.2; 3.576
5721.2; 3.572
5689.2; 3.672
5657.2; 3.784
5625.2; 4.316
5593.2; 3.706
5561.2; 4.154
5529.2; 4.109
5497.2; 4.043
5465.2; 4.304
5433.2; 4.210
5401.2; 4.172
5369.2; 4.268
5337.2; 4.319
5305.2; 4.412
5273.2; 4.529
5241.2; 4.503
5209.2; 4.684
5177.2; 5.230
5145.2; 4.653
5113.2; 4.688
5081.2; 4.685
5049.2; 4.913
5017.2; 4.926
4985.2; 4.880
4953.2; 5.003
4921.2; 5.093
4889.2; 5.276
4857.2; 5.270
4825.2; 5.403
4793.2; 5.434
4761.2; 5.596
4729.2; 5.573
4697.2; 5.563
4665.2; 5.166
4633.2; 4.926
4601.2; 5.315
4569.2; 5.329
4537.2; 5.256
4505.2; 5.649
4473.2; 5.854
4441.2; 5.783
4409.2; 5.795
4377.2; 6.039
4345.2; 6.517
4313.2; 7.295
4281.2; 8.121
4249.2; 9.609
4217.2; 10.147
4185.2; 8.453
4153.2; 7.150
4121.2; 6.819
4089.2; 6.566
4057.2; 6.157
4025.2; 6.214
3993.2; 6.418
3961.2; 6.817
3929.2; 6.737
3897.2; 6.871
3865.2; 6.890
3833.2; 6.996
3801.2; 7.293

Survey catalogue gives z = 0.509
